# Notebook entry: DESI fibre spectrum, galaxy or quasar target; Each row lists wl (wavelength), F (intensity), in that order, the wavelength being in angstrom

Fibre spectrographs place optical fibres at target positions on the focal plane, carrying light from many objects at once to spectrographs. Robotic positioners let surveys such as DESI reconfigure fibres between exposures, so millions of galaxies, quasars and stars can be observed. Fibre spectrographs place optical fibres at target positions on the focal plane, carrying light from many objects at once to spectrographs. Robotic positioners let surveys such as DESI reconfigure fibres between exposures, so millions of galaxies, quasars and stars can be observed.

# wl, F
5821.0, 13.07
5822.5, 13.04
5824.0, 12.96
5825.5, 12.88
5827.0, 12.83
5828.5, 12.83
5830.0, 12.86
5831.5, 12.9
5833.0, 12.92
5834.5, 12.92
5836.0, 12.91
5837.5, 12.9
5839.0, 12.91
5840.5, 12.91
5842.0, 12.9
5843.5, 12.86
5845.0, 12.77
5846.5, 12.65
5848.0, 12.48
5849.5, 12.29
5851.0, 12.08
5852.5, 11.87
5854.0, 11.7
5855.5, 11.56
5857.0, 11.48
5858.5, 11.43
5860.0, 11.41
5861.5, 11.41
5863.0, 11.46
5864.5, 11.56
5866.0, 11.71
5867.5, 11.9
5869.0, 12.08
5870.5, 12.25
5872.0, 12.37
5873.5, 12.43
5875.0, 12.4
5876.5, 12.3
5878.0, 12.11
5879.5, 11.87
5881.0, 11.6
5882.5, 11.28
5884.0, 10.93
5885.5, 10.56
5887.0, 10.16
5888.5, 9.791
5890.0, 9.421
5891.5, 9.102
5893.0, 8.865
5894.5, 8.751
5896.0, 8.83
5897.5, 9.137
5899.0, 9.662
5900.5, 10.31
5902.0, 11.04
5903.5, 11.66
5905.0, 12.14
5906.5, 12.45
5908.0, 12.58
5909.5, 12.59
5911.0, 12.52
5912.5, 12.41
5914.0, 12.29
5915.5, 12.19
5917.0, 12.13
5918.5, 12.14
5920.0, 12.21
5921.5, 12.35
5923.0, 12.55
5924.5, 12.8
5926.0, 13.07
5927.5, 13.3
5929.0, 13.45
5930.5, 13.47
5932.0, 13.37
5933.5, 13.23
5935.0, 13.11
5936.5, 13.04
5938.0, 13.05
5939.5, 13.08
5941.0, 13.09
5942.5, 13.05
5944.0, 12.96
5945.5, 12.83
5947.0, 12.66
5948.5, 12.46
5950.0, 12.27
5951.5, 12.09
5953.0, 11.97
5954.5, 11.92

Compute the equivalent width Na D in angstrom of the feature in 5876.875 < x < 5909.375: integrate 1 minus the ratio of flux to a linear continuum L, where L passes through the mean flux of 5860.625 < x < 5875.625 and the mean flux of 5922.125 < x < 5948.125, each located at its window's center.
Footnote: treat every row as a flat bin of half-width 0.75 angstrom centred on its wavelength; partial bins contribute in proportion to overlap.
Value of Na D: 4.5 angstrom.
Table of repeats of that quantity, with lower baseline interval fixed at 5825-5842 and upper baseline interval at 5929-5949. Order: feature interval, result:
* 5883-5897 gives 3.62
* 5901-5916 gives 0.98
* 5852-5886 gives 3.18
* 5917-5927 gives 0.40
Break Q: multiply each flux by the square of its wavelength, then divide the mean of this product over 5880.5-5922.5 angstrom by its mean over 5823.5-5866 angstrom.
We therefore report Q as 0.91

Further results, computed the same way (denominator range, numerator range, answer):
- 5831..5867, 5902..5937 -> 1.06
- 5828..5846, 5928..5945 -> 1.06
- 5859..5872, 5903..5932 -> 1.09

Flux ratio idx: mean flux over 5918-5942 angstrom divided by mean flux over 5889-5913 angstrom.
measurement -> 1.21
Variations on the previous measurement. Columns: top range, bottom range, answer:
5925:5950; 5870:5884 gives 1.09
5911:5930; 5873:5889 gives 1.10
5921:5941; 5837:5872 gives 1.08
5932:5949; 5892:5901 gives 1.41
